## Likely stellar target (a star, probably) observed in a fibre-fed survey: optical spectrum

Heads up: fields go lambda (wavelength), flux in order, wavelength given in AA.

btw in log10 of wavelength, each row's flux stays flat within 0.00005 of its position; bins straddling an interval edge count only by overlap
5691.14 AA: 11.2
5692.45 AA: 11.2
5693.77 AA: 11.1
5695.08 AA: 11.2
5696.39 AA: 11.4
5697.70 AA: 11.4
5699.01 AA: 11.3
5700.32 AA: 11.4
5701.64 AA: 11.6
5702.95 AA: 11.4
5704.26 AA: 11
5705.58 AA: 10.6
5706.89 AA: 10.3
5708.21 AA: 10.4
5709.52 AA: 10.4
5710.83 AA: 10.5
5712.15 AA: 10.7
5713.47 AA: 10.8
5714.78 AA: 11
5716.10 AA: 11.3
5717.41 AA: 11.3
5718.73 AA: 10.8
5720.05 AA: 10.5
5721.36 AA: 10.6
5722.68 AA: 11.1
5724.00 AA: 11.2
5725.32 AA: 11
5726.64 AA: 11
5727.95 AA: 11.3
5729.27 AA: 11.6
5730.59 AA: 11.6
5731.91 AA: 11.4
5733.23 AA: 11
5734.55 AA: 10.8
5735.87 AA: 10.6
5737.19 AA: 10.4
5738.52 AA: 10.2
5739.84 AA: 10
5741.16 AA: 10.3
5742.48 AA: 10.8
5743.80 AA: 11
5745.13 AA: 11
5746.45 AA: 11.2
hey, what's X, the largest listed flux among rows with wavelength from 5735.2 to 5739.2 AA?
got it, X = 10.6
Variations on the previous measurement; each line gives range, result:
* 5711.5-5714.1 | 10.8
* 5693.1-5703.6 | 11.6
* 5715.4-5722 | 11.3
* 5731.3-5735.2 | 11.4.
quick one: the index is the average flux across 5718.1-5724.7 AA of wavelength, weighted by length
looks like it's 10.8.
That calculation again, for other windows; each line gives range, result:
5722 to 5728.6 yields 11.1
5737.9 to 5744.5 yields 10.5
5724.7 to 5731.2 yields 11.3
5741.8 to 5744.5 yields 10.9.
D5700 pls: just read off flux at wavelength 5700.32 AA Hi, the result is 11.4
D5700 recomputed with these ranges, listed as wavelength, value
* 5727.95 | 11.3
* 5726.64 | 11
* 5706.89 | 10.3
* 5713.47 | 10.8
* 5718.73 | 10.8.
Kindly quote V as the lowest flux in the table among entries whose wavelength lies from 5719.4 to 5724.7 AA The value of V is 10.5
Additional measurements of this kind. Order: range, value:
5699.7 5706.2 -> 10.6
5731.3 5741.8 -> 10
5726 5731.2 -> 11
